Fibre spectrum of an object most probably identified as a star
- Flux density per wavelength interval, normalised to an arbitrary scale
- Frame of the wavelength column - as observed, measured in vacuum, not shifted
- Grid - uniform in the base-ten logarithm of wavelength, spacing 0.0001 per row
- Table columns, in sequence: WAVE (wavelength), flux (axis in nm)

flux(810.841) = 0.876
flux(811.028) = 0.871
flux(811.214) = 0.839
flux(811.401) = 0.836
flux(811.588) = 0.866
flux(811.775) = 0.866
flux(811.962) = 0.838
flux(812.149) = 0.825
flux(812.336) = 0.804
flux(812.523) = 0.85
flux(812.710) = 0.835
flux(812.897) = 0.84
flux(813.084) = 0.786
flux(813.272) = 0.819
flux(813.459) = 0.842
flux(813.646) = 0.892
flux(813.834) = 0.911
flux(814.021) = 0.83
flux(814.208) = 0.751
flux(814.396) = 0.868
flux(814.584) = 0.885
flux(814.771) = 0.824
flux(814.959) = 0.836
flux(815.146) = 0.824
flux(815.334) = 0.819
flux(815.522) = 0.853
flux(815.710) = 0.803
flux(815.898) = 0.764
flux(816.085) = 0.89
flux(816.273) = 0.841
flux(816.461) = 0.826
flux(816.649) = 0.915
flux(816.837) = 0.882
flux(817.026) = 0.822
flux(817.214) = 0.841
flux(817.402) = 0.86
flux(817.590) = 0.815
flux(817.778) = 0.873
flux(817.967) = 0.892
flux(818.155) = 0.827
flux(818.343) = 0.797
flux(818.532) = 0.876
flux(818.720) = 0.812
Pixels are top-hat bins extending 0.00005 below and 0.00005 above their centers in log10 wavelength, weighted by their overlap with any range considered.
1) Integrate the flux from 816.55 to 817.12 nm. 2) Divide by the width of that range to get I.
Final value 0.871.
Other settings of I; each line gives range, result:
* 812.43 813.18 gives 0.827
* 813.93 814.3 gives 0.791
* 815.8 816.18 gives 0.828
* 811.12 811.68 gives 0.848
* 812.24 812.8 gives 0.83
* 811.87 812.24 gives 0.831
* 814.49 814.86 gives 0.856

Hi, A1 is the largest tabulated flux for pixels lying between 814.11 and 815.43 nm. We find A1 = 0.885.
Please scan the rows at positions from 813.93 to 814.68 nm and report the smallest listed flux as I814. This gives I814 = 0.751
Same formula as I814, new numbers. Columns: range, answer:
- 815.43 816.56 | 0.764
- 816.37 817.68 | 0.815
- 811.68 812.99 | 0.804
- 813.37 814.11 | 0.83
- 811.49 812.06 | 0.838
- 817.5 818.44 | 0.797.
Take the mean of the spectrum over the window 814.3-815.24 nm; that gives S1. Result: 0.847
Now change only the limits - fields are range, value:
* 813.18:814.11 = 0.859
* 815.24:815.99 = 0.809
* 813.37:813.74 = 0.867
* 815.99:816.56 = 0.854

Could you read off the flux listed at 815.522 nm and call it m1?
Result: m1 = 0.853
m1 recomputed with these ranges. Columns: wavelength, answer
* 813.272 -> 0.819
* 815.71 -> 0.803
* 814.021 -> 0.83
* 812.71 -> 0.835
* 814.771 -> 0.824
